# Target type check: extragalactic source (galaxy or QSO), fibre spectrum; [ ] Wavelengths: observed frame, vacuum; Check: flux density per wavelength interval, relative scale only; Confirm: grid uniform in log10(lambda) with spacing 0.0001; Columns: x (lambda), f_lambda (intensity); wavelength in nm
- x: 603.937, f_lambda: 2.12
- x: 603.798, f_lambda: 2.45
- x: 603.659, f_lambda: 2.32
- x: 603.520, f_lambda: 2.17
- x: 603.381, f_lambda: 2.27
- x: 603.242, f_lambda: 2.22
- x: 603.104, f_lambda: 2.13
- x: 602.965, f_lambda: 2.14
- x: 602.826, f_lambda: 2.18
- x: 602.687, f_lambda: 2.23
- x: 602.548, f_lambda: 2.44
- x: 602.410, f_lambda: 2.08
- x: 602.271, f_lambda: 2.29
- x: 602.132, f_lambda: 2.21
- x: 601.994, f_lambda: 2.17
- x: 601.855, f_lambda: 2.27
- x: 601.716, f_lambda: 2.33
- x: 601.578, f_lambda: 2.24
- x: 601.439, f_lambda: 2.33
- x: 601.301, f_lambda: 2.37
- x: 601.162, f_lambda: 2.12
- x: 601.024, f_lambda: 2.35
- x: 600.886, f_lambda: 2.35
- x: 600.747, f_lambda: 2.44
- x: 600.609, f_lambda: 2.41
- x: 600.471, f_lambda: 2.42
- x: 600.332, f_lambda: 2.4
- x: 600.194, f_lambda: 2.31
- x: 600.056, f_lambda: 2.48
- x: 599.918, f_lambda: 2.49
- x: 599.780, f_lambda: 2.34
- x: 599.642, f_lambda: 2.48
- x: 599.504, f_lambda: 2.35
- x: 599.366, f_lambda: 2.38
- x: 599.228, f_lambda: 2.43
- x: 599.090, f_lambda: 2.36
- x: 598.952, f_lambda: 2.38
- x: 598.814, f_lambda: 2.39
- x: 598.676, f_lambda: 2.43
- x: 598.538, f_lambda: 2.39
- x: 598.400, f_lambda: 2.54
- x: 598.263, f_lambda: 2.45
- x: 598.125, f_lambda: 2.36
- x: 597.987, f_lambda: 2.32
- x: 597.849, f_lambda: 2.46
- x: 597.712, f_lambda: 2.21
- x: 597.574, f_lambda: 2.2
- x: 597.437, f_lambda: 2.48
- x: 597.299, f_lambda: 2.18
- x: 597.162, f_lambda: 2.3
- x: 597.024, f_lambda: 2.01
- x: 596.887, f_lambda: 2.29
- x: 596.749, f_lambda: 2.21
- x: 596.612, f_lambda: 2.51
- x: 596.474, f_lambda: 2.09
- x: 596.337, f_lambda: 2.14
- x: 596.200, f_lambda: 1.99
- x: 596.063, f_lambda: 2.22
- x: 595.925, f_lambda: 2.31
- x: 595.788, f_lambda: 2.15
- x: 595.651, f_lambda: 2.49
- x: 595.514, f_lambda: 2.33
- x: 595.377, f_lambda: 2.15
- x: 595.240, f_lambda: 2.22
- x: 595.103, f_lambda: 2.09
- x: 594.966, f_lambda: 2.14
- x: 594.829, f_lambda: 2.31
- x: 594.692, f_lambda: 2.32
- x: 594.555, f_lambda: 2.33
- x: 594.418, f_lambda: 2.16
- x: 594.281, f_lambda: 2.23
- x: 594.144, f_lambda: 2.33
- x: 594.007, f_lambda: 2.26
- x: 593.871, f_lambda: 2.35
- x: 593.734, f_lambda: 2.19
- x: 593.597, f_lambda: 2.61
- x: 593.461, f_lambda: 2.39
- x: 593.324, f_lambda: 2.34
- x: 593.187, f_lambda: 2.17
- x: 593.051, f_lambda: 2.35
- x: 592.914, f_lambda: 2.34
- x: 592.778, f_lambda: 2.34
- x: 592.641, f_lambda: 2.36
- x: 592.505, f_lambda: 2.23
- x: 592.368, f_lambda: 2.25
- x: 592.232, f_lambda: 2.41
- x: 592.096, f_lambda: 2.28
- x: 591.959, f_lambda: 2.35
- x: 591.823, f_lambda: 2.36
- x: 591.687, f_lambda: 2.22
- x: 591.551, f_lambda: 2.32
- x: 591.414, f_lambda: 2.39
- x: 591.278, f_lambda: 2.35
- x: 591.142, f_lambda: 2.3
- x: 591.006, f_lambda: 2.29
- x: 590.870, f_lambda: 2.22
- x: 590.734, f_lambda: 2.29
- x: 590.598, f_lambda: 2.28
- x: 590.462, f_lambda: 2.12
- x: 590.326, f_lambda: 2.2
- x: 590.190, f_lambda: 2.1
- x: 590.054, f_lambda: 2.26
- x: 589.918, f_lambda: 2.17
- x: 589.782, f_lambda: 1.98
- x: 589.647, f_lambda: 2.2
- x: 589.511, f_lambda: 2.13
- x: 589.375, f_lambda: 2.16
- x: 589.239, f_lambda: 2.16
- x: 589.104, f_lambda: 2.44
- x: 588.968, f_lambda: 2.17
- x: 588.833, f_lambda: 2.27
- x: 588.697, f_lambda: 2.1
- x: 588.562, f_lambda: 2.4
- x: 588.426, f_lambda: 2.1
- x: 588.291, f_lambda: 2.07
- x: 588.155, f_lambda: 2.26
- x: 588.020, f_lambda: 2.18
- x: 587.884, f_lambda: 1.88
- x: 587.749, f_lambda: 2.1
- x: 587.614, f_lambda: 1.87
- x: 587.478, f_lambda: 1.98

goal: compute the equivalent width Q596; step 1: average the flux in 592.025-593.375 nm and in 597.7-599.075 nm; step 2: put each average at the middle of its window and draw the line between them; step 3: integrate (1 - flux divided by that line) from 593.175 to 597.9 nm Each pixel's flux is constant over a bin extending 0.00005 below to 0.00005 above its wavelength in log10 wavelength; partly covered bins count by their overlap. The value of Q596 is 0.18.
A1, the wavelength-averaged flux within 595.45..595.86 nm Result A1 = 2.33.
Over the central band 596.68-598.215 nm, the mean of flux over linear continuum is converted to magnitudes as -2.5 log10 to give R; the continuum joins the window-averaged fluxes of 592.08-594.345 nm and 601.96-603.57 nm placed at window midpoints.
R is 0.00 mag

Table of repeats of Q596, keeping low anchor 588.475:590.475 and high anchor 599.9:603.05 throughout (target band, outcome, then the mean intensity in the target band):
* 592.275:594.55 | -0.082 nm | 2.31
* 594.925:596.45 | 0.033 nm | 2.2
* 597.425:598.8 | -0.066 nm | 2.38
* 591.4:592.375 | -0.048 nm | 2.32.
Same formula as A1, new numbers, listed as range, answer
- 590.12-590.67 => 2.18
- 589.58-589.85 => 2.09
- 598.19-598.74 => 2.45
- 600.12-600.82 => 2.39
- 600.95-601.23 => 2.24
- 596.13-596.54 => 2.08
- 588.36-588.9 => 2.22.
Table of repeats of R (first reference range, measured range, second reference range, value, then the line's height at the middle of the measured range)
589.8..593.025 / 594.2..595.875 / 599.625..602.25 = 0.026 mag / 2.3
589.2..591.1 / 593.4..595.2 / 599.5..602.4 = -0.020 mag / 2.24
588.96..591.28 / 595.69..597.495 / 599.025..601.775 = 0.041 mag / 2.31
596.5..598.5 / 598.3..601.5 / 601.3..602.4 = -0.048 mag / 2.29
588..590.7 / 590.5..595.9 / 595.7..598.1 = -0.037 mag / 2.22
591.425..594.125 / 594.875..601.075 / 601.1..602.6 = -0.017 mag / 2.29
